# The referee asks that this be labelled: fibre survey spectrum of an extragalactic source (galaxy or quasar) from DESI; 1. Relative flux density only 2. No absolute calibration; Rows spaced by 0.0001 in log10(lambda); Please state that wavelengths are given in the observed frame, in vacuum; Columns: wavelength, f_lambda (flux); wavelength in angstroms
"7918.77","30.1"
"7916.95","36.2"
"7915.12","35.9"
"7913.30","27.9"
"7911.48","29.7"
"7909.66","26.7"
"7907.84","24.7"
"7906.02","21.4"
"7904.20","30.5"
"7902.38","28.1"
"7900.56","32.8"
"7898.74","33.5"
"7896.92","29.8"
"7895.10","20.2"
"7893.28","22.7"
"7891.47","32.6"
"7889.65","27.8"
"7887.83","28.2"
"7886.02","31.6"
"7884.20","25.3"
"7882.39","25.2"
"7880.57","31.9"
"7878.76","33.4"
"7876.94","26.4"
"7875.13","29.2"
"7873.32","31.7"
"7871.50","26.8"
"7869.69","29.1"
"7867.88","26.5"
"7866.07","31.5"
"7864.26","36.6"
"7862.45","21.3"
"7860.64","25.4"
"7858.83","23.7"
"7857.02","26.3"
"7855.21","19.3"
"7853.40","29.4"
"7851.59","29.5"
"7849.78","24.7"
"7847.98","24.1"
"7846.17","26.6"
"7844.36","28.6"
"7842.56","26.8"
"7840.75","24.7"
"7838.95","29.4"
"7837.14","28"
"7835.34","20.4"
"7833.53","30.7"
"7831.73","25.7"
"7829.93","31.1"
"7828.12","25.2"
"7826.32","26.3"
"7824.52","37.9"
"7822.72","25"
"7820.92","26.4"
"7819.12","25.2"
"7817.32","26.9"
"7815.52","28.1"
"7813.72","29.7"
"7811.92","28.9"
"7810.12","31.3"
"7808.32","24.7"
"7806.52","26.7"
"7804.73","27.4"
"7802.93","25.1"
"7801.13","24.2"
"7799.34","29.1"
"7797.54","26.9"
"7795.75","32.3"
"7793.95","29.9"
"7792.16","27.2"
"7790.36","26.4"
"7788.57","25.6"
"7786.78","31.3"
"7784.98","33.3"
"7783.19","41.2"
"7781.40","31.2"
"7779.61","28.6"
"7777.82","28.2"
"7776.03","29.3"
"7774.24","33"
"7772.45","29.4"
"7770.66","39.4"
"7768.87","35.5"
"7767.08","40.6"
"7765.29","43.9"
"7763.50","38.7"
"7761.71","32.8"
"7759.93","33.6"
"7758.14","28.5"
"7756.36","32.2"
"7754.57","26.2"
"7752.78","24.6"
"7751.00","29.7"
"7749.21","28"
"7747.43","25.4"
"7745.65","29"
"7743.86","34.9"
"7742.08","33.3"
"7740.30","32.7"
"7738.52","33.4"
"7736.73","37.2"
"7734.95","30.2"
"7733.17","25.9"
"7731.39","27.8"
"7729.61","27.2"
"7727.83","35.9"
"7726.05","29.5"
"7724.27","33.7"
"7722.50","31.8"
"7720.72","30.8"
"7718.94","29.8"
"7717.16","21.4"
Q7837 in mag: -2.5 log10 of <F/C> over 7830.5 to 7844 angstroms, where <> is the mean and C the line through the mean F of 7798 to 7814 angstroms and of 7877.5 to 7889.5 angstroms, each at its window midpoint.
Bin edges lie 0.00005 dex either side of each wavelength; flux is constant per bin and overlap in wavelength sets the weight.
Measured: 0.052 mag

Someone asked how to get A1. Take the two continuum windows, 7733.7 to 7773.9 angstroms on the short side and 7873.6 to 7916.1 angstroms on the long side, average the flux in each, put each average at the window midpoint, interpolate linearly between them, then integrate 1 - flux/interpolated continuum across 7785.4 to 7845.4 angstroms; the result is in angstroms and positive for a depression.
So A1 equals 6.1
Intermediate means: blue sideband 32.6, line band 27.7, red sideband 28.6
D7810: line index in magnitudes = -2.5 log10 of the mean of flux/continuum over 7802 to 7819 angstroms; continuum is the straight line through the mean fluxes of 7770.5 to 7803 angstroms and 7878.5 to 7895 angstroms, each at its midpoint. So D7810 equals 0.08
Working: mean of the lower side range 30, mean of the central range 27.5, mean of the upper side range 28.1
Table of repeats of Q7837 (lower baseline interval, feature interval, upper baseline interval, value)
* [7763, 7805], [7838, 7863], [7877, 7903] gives 0.16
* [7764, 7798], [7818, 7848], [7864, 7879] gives 0.13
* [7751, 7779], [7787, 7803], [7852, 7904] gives 0.14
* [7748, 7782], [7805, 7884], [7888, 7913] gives 0.08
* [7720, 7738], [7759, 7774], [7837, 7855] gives -0.23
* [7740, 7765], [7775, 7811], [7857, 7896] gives 0.04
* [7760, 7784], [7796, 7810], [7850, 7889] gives 0.21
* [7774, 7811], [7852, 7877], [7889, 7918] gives 0.06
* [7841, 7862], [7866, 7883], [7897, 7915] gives -0.08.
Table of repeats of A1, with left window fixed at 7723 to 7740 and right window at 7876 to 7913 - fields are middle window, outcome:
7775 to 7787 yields -0.6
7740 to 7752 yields 0.3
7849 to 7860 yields 1.3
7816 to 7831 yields 0.8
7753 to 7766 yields -1.0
